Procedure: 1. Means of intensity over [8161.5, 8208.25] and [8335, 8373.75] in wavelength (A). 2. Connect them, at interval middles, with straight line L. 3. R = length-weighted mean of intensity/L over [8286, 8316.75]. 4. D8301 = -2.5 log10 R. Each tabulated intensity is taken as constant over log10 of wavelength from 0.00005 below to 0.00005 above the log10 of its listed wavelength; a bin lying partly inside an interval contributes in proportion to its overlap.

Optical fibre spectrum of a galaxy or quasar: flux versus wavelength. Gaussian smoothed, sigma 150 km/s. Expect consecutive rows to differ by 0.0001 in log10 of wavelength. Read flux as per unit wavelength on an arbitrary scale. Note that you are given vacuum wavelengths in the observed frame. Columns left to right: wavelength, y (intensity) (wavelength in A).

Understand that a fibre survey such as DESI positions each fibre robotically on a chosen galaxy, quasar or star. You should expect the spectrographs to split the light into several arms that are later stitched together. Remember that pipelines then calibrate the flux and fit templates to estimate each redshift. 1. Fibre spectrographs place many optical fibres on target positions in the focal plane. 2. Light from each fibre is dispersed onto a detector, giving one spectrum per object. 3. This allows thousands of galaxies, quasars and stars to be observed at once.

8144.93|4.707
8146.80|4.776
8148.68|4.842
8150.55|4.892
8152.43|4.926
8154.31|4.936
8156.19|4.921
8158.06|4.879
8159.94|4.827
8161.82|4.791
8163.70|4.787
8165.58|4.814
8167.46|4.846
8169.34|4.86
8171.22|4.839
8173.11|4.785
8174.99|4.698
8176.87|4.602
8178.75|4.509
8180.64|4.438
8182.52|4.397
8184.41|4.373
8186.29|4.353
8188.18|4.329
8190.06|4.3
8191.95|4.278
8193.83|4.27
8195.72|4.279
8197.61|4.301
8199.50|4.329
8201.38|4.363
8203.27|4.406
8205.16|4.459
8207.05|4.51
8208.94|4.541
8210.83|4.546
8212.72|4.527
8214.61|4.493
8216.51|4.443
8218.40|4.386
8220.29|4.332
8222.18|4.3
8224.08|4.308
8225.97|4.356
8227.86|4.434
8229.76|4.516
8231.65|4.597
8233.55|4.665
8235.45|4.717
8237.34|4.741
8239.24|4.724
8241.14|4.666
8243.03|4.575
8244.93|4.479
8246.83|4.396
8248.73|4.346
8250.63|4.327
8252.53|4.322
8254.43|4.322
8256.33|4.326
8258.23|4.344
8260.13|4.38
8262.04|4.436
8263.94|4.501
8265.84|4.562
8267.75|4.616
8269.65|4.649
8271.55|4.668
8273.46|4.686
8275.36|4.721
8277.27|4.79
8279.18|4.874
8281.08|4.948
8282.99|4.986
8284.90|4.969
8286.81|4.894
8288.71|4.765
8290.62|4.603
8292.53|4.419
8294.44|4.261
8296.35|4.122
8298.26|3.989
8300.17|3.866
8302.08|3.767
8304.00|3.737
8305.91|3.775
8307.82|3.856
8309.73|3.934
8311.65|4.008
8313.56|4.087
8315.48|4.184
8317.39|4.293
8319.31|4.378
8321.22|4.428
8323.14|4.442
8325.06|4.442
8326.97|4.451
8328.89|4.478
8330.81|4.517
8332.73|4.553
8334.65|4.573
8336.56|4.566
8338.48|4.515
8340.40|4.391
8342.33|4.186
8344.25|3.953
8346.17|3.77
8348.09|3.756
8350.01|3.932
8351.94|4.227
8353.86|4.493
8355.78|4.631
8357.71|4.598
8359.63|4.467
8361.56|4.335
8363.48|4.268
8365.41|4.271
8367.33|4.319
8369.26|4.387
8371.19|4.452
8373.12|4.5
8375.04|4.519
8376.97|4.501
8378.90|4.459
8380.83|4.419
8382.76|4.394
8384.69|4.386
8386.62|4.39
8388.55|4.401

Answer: 0.06 mag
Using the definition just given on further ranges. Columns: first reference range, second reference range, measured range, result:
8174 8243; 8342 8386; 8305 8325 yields 0.05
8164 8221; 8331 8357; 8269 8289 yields -0.11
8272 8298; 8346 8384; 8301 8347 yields 0.07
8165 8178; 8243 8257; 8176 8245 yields 0.03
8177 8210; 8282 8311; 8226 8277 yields -0.05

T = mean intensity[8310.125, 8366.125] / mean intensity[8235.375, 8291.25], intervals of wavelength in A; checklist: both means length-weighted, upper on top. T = 0.9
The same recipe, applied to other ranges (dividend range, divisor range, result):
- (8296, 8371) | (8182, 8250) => 0.95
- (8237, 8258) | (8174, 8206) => 1.02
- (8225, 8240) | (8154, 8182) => 0.96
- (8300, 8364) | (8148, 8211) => 0.92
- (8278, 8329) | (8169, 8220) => 0.97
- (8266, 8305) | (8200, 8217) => 1.01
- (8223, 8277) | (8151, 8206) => 0.99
